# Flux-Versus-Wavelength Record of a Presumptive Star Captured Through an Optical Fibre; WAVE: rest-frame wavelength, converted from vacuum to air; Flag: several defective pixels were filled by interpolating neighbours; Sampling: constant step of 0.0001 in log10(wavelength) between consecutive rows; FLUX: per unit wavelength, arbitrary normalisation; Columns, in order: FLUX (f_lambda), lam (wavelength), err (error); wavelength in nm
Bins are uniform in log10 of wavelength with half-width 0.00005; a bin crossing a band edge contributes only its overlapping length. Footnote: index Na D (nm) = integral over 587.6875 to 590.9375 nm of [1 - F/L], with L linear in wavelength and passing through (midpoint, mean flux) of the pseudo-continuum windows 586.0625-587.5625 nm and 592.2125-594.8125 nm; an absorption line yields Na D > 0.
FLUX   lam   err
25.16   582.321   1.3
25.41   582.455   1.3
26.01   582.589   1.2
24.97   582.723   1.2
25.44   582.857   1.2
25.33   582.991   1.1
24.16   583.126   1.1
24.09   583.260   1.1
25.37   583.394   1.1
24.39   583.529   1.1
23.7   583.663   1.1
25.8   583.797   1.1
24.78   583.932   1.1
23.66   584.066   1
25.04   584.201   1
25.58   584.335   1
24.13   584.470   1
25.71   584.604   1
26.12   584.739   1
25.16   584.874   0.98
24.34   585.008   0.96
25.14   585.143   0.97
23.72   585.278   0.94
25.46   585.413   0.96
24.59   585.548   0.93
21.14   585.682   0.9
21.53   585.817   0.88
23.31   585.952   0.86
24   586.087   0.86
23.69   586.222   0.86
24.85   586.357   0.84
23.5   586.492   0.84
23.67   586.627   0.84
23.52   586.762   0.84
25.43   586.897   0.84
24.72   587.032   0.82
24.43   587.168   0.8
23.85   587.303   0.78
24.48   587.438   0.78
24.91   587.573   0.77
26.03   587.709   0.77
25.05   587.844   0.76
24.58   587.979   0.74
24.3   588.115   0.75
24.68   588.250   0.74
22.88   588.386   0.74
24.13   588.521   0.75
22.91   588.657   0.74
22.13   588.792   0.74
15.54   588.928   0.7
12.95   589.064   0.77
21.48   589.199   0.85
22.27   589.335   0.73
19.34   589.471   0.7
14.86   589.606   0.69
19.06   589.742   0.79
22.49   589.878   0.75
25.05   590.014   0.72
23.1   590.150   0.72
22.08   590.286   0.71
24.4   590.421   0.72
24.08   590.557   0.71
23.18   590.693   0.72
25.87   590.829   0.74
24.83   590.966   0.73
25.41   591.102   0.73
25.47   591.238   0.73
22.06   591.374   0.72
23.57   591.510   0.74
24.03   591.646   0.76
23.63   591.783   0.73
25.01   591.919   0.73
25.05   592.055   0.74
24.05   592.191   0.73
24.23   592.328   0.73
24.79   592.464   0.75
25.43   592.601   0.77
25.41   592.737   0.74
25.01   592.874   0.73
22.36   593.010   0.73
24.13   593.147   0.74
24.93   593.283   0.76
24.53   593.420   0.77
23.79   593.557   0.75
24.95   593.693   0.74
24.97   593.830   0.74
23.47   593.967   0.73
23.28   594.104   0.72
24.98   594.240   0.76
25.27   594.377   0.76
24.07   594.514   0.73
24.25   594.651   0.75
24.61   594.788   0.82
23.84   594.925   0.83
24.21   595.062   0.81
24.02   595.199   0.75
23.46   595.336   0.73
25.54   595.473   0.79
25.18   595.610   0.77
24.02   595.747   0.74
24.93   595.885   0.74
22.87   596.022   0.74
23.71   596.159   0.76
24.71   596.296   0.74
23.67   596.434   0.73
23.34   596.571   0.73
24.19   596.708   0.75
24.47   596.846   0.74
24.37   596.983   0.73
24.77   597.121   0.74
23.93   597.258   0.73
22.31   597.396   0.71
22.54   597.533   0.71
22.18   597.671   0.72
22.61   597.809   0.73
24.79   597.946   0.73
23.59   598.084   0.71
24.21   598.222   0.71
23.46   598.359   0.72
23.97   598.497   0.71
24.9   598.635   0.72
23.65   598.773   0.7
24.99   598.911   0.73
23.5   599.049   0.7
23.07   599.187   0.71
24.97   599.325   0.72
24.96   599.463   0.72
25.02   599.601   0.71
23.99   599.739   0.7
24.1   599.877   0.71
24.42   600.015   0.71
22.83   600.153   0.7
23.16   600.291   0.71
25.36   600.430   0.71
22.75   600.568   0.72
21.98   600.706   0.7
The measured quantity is 0.29 nm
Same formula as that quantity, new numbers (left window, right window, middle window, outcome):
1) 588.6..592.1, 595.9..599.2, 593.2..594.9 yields -0.100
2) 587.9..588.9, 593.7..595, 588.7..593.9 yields 0.174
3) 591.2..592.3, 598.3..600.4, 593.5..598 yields 0.008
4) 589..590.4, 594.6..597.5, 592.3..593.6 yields -0.127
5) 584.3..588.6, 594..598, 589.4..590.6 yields 0.131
